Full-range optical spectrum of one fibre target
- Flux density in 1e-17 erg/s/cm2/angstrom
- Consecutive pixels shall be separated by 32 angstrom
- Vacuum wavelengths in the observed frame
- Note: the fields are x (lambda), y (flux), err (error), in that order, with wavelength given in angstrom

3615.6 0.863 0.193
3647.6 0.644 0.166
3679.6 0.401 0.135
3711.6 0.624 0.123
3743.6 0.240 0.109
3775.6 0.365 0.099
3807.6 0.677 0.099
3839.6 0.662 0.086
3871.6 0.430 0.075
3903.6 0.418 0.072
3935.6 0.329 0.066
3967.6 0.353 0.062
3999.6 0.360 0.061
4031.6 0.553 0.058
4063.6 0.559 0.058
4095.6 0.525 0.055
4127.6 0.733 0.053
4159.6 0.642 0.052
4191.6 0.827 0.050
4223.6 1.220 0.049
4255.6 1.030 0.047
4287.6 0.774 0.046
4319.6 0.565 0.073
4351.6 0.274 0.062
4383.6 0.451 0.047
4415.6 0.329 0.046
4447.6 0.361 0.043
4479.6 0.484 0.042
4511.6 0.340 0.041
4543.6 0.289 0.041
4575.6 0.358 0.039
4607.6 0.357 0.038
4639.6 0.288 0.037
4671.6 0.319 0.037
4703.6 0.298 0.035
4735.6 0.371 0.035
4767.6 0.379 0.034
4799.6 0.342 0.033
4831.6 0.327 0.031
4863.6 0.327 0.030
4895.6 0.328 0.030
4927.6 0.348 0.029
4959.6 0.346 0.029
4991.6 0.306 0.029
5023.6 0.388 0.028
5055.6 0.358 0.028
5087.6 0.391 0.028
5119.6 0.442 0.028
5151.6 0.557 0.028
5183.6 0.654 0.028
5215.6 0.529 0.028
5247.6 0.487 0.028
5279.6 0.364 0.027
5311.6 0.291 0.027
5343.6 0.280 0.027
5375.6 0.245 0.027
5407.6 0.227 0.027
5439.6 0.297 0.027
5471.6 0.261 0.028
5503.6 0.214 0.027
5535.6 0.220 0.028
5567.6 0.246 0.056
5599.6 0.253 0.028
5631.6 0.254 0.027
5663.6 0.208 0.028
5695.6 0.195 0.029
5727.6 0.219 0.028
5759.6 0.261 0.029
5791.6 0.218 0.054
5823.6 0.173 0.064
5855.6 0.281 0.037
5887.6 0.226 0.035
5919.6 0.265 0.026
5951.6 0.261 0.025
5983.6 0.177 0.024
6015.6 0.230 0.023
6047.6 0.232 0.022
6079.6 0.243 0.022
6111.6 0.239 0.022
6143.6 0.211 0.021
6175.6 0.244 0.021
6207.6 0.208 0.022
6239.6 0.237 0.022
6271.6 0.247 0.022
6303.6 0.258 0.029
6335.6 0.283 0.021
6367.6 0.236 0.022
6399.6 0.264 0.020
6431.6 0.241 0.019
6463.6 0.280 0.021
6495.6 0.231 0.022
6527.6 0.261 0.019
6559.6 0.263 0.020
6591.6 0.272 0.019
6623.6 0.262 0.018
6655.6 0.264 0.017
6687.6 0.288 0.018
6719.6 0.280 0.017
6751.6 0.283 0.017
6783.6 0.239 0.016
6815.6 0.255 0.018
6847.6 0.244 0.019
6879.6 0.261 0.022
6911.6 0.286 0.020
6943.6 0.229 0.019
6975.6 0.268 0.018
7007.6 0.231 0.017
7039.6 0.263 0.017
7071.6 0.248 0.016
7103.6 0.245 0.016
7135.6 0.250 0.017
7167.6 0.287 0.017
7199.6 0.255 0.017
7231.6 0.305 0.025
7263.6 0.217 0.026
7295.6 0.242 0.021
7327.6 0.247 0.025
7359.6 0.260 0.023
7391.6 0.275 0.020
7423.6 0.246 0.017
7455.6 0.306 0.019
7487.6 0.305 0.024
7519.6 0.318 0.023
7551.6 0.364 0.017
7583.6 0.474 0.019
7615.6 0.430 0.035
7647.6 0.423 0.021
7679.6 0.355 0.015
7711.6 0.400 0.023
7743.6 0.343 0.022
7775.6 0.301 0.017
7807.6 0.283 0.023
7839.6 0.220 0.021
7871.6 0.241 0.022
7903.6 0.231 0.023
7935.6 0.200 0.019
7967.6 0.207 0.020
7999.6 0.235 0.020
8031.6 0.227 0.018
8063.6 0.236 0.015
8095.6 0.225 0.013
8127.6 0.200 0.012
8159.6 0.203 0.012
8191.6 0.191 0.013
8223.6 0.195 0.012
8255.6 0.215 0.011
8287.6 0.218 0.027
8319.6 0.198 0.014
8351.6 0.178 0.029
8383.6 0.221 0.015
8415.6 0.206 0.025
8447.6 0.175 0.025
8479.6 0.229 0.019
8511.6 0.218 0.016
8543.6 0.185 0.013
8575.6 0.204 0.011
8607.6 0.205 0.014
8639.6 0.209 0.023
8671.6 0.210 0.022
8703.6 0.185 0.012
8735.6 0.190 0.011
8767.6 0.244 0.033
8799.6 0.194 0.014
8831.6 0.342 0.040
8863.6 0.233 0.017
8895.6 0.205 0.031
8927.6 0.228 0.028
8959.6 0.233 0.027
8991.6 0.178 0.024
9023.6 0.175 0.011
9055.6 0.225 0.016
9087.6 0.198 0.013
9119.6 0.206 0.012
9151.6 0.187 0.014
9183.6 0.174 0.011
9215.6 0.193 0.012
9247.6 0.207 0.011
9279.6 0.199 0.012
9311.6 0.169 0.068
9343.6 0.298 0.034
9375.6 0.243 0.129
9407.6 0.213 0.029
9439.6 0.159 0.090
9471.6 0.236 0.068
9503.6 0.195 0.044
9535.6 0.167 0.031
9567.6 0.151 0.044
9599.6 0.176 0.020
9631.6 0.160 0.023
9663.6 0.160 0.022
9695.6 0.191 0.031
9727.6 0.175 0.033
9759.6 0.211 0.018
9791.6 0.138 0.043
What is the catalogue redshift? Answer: 1.730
